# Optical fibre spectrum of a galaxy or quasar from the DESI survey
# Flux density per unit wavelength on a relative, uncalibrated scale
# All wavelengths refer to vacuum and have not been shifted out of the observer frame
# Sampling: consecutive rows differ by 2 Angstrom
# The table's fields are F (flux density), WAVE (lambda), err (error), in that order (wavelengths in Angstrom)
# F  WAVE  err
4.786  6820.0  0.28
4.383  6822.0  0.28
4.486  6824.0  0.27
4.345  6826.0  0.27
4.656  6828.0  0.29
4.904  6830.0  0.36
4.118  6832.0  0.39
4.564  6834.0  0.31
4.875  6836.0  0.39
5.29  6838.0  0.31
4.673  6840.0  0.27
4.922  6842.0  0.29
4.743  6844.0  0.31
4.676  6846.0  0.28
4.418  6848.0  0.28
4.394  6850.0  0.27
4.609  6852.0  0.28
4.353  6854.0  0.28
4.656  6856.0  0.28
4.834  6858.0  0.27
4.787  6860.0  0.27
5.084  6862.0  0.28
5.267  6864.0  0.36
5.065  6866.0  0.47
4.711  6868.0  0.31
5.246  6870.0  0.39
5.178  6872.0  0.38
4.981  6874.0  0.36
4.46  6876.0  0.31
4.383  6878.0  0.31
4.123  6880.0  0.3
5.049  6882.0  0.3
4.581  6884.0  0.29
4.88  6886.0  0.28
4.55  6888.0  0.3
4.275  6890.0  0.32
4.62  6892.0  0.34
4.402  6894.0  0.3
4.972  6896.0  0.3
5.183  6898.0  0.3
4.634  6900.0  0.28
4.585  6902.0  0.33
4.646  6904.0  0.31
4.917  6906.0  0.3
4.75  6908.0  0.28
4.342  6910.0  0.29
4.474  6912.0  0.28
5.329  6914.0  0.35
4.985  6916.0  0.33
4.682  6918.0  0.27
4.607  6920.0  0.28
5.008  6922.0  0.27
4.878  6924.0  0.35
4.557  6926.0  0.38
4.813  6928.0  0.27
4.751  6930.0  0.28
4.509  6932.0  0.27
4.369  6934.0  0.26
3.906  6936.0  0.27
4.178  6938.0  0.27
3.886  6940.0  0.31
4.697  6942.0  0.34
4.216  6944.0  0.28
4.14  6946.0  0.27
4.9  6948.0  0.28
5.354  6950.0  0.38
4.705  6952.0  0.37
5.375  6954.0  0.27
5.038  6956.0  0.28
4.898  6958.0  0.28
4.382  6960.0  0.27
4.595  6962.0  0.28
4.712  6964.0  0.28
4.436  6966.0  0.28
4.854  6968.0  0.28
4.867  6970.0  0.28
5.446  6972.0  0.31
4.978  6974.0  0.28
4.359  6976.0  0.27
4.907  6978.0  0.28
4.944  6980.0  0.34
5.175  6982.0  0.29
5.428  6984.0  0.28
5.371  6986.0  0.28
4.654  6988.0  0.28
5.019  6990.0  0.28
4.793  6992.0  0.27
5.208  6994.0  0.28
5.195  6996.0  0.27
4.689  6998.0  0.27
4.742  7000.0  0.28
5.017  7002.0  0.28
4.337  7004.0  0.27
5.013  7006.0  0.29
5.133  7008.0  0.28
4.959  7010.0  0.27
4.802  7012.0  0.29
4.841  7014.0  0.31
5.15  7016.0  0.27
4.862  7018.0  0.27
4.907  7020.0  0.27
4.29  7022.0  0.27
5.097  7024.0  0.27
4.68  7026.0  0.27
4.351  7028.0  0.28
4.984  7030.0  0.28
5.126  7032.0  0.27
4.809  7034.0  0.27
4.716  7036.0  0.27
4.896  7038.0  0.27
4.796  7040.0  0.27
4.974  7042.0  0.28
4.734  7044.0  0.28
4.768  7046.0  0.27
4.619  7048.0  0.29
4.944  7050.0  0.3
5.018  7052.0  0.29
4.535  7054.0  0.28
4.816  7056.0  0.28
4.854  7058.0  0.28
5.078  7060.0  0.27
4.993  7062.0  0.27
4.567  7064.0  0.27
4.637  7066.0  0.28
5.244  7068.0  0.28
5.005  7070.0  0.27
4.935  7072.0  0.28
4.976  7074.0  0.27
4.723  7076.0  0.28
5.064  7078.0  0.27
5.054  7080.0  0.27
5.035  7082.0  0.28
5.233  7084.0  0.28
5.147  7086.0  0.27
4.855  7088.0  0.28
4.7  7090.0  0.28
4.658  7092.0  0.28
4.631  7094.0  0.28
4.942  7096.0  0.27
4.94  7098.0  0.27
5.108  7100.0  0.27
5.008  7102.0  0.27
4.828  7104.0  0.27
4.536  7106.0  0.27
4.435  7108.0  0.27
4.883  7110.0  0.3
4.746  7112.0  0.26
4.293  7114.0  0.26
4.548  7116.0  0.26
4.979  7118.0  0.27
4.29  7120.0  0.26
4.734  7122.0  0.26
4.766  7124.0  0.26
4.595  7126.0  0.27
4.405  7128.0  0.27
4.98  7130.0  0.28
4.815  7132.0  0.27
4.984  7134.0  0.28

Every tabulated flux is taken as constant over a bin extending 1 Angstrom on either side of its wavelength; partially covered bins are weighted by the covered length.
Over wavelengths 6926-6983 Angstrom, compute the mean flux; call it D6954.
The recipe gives 4.69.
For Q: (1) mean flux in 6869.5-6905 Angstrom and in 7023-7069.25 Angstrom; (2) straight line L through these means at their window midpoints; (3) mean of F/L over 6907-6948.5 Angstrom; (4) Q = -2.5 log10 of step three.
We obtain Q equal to 0.039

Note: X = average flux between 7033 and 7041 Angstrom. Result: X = 4.8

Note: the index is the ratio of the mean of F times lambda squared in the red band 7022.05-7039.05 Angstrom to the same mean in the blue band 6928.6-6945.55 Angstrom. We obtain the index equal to 1.1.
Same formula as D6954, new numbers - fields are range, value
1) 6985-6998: 5.01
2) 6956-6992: 4.89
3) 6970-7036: 4.91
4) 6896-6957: 4.69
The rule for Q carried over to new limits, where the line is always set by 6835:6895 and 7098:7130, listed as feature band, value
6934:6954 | 0.056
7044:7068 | -0.026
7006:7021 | -0.055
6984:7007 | -0.050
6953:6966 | -0.019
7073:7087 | -0.074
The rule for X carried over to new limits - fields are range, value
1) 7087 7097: 4.76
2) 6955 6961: 4.77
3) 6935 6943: 4.17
